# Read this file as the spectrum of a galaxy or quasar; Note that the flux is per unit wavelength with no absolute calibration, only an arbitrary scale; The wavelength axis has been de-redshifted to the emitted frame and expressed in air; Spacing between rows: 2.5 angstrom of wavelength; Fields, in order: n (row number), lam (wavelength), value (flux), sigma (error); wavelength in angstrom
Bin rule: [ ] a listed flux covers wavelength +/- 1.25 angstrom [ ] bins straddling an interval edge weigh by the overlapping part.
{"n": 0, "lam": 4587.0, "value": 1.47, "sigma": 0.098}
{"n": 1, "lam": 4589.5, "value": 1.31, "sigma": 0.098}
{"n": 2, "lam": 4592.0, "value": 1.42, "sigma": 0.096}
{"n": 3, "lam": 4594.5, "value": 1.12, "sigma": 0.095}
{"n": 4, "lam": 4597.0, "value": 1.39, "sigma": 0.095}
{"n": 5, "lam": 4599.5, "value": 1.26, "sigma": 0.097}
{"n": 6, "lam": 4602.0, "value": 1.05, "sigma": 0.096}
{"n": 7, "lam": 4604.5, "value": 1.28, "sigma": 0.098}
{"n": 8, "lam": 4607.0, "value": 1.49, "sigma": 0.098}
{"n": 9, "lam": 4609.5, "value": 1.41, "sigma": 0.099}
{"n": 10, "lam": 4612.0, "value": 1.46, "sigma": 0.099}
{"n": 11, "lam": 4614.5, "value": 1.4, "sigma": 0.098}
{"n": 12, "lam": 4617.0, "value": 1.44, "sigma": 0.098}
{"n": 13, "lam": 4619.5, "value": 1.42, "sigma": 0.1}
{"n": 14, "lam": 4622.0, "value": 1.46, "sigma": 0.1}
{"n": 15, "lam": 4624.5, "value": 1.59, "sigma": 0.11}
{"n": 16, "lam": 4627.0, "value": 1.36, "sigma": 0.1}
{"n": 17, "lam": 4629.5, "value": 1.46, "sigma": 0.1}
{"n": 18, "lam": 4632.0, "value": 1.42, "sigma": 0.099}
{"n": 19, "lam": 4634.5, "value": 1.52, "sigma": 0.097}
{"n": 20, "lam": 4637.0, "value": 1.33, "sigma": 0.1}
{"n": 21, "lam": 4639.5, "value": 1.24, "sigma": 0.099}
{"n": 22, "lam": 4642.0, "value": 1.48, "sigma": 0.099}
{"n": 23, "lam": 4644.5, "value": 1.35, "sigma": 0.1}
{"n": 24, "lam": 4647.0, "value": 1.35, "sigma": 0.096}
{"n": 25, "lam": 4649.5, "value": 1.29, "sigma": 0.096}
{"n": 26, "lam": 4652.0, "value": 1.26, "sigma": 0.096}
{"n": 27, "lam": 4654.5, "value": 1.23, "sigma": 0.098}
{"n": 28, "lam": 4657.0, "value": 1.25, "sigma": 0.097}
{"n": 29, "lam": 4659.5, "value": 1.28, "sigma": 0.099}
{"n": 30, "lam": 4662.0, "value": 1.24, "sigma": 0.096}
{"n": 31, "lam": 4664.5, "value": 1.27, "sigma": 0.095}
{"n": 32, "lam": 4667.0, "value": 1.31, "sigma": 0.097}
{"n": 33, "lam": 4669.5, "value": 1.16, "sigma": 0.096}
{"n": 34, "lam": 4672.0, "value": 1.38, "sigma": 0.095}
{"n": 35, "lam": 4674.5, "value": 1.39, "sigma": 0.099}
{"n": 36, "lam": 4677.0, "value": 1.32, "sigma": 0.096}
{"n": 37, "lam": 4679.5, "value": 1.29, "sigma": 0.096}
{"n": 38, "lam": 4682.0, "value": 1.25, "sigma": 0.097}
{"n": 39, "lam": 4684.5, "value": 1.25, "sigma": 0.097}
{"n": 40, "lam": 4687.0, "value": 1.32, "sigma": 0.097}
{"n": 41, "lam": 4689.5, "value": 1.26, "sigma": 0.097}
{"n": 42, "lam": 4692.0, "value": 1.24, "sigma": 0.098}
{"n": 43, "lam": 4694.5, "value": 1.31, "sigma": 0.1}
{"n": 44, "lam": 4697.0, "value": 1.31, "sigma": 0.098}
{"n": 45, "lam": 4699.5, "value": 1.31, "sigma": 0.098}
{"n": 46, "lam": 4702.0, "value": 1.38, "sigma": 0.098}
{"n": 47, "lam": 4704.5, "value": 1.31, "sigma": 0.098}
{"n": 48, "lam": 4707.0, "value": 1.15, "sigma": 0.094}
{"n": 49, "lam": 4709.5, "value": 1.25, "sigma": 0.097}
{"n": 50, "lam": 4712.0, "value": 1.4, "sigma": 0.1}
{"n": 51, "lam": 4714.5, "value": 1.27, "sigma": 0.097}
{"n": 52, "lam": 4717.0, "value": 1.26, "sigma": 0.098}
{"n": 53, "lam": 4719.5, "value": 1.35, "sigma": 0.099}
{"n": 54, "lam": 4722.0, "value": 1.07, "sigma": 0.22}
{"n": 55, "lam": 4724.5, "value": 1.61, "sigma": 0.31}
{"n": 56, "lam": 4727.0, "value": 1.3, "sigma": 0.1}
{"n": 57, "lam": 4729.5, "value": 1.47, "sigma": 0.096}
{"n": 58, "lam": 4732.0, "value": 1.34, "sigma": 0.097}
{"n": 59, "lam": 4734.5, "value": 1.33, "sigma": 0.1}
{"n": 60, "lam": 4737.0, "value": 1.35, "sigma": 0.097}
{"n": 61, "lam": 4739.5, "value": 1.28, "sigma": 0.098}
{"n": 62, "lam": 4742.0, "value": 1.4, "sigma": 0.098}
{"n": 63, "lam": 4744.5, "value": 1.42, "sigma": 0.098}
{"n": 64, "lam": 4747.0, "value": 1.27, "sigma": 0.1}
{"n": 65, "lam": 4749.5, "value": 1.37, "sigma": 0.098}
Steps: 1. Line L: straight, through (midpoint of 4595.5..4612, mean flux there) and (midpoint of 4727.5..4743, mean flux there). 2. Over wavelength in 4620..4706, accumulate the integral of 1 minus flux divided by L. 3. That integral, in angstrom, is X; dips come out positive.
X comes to 0.6 angstrom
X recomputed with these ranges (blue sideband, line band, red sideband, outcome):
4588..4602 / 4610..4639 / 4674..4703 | -3.36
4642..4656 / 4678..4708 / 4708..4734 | 0.90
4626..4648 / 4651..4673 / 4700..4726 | 1.60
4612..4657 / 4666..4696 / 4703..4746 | 1.45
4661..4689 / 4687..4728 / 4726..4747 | 0.78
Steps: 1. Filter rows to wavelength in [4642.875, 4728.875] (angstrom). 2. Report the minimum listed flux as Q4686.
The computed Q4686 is 1.07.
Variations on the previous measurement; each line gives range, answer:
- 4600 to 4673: 1.05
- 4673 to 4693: 1.24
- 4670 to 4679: 1.32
